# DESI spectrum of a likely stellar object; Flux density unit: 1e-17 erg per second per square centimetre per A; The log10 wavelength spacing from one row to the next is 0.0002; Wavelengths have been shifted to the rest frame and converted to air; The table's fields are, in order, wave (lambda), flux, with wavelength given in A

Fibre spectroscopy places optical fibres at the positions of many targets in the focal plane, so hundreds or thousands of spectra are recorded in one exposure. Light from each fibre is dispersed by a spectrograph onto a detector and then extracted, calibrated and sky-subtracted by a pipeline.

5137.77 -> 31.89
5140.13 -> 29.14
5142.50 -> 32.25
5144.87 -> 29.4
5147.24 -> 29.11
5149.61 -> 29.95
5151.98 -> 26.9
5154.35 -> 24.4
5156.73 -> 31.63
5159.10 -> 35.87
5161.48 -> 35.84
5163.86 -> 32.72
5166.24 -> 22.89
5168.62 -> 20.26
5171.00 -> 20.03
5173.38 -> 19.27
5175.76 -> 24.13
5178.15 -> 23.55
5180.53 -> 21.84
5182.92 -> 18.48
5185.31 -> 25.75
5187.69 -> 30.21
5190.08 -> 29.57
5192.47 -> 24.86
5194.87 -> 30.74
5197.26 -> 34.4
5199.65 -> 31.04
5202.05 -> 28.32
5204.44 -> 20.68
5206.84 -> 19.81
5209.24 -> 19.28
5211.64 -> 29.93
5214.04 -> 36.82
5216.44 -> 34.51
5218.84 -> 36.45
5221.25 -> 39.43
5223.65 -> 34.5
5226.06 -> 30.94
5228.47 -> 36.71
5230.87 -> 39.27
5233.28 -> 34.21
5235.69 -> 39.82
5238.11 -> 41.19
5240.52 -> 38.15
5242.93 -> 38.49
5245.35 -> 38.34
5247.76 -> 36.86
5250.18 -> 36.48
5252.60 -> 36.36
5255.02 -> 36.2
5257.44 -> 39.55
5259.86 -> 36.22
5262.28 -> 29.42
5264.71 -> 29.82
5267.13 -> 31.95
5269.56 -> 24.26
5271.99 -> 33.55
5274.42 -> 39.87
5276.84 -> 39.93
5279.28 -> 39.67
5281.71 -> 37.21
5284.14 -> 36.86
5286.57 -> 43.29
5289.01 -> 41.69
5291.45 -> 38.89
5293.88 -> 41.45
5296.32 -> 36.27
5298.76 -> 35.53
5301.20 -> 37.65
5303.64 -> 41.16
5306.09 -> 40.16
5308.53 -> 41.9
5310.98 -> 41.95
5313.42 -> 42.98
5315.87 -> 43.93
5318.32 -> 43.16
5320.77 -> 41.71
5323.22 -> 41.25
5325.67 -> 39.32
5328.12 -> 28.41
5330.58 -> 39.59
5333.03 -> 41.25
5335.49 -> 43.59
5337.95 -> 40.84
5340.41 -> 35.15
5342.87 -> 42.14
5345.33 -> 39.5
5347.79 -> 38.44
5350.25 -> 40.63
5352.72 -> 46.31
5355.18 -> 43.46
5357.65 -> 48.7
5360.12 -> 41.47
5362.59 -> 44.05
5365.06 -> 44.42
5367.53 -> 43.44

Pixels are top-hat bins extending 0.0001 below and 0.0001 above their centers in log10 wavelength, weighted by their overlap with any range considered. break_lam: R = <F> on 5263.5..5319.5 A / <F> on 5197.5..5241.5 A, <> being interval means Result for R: 1.17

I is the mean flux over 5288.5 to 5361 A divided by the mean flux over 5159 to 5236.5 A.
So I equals 1.40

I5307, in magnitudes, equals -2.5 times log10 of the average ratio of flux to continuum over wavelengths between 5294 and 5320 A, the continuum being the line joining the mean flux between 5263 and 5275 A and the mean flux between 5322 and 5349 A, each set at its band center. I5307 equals -0.14 mag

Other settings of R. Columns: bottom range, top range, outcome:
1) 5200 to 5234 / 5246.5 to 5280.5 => 1.11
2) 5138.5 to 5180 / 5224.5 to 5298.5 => 1.34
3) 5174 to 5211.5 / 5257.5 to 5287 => 1.38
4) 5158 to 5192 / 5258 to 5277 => 1.28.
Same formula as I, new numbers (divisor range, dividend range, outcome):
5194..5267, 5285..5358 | 1.20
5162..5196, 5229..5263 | 1.50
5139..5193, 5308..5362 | 1.53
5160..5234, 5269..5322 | 1.38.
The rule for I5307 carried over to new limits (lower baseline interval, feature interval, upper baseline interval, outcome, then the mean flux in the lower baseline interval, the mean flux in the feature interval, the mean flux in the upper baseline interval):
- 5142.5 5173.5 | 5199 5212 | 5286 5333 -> 0.29 mag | 28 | 24.2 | 40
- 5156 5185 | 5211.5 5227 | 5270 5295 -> -0.12 mag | 25.4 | 35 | 38.8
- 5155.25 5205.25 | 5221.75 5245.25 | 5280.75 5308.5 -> -0.14 mag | 26.8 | 37.2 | 39.2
